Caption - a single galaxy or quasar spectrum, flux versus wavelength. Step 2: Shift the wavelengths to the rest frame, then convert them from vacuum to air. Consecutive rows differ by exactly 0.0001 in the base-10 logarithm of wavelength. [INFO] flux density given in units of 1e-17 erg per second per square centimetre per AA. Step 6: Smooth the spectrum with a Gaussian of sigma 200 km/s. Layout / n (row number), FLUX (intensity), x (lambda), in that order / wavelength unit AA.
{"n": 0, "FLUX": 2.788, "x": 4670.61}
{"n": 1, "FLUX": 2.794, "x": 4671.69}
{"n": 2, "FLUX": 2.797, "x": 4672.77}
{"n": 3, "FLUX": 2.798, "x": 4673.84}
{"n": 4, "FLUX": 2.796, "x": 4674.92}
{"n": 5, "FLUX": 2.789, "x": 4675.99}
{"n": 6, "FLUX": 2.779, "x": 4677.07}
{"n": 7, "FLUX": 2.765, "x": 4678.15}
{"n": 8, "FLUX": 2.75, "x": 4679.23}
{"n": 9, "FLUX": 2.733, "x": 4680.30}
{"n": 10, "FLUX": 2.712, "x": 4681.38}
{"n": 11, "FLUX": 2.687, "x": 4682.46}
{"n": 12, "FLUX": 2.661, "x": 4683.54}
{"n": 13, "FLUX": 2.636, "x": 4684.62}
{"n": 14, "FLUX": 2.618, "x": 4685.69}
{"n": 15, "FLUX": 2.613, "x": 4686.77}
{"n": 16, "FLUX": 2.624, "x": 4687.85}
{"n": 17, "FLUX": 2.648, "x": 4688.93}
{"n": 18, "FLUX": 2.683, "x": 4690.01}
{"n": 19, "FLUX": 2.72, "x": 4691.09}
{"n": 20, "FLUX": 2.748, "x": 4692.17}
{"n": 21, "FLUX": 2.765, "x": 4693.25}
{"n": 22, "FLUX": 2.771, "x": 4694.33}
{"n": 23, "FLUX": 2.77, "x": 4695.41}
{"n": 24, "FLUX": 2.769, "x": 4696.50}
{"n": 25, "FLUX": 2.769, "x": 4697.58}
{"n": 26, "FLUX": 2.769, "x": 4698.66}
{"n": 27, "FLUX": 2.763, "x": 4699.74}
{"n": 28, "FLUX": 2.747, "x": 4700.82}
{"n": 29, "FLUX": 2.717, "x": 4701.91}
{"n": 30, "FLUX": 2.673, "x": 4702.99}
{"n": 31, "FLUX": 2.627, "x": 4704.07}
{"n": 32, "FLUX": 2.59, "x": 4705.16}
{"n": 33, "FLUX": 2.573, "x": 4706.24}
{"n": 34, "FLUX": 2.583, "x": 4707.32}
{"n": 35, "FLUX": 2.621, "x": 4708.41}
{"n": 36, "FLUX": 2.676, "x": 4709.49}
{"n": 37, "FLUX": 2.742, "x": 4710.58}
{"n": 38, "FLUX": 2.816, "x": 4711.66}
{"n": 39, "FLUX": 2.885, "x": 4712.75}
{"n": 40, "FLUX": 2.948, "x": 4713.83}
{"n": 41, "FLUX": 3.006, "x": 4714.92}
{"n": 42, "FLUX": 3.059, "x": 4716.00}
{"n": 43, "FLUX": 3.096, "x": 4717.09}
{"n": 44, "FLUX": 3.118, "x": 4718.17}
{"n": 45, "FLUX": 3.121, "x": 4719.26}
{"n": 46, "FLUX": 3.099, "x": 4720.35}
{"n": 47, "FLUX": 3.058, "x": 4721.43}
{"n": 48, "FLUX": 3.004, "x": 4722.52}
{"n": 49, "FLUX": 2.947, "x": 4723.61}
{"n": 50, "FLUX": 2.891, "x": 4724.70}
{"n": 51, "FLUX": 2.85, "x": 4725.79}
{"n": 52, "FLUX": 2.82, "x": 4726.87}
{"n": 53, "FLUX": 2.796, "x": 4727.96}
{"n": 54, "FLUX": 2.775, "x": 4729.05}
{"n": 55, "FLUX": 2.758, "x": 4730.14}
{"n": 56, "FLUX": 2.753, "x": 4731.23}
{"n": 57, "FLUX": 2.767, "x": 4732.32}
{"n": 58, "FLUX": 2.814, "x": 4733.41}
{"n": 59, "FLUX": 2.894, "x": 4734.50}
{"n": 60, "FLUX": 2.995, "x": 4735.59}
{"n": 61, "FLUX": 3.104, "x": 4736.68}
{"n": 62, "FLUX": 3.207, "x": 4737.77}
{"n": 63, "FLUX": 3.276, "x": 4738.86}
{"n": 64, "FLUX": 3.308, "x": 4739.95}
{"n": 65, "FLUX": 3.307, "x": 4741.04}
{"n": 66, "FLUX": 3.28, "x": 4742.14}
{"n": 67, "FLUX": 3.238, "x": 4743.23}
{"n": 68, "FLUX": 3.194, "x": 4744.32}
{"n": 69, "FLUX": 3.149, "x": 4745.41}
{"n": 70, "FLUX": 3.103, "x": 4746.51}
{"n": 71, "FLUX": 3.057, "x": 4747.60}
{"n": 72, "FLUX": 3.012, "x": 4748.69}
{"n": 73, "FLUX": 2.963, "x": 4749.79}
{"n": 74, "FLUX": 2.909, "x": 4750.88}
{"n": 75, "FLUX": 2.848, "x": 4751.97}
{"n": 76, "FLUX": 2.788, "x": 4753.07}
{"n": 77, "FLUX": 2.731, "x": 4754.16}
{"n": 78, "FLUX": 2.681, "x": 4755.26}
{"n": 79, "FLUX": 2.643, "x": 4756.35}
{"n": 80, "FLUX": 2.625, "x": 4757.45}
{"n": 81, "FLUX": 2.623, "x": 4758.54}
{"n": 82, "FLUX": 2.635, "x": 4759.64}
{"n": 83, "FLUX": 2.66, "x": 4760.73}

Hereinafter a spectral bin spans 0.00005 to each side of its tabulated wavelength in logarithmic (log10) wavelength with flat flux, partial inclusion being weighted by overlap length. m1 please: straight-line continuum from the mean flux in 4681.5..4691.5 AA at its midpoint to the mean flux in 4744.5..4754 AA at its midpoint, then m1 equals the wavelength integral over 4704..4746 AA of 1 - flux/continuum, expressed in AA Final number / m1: -1.34 AA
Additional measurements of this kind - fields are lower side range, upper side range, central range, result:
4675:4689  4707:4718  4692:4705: 0.2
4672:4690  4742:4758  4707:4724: -0.6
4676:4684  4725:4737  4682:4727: -0.1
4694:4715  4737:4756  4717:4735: -0.1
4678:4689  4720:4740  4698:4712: 0.6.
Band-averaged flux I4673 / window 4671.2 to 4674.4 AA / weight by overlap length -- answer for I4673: 2.79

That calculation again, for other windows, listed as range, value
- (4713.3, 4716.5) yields 3.01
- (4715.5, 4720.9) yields 3.1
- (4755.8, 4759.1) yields 2.63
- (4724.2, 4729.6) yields 2.83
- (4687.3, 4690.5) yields 2.65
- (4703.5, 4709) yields 2.6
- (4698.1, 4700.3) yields 2.77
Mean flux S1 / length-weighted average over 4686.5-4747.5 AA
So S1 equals 2.88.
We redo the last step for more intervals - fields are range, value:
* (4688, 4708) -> 2.7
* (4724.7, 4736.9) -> 2.84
